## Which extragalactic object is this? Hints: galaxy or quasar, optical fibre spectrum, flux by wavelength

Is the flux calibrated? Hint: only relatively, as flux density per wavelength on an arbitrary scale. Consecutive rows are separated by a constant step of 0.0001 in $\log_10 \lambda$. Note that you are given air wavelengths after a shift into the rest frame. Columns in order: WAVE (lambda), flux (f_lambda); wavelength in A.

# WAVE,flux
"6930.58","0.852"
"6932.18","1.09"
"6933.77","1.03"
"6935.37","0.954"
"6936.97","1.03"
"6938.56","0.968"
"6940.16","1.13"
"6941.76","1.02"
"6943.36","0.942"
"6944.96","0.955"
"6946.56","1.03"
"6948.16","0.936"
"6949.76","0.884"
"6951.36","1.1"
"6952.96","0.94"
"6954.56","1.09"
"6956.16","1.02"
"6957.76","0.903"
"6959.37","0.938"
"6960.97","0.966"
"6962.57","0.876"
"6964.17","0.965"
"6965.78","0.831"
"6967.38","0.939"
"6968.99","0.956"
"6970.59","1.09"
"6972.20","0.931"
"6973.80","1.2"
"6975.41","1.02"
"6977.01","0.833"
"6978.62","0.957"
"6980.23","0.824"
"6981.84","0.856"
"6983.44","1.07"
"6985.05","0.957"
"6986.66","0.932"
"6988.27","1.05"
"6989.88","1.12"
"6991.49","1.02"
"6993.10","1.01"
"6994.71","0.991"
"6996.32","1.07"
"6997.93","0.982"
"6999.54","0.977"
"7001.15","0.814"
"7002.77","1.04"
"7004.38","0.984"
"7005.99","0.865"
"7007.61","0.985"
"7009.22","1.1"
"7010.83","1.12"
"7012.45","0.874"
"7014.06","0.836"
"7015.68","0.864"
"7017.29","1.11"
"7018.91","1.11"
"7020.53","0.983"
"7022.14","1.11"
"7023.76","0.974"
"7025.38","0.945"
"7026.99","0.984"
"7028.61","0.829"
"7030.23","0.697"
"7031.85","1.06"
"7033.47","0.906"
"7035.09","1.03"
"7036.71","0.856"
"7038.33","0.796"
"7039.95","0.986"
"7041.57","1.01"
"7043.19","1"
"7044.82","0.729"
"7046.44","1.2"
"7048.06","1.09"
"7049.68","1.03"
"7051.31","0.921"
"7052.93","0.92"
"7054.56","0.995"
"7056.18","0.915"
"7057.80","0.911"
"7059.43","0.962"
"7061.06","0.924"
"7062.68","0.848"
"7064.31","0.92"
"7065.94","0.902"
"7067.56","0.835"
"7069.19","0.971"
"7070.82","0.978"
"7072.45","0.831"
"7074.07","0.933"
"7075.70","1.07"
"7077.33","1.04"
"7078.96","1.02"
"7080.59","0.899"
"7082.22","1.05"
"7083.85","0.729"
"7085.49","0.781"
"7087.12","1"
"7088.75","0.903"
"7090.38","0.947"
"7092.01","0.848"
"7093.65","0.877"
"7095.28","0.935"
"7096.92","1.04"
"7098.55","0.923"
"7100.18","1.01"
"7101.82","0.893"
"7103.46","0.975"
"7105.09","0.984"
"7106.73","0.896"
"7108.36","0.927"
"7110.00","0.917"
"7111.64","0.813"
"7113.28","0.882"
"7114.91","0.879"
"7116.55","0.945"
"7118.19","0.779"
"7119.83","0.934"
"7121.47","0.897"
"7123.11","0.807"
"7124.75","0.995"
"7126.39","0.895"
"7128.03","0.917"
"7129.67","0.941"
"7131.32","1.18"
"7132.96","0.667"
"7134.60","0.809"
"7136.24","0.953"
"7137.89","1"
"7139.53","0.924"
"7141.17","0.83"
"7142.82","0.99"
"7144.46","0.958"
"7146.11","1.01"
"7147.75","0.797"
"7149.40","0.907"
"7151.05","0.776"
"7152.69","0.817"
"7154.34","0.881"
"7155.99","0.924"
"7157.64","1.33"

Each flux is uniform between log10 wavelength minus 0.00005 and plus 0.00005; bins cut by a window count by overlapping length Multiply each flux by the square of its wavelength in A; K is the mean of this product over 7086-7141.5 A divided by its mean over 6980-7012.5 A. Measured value 0.96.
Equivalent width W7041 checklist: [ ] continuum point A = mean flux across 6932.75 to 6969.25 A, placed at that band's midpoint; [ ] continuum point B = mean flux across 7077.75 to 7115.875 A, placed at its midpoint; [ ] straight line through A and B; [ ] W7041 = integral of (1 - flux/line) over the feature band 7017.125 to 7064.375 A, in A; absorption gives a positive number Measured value -0.8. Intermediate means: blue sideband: 0.975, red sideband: 0.92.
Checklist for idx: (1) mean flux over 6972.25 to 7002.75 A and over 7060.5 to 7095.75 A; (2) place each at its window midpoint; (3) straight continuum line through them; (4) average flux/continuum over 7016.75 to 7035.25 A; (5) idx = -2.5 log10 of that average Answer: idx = -0.02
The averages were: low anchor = 0.983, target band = 0.974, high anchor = 0.92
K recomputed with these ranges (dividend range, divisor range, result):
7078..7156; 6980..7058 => 0.96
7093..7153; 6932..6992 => 0.97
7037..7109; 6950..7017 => 0.99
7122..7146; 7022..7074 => 1.01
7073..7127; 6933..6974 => 0.98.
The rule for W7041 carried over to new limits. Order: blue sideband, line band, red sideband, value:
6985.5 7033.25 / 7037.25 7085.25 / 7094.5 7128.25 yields 0.2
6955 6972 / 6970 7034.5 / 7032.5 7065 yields -1.9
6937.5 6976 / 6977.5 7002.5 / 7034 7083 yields 0.0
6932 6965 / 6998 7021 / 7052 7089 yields -0.4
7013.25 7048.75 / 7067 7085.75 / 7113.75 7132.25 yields 0.1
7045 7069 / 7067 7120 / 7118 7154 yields 0.3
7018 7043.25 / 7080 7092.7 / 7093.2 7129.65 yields 0.4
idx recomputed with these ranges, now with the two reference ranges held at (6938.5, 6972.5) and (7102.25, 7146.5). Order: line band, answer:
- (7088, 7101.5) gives -0.011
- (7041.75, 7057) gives -0.044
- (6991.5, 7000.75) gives -0.044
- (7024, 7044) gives 0.022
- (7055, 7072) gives 0.022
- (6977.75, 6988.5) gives 0.024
